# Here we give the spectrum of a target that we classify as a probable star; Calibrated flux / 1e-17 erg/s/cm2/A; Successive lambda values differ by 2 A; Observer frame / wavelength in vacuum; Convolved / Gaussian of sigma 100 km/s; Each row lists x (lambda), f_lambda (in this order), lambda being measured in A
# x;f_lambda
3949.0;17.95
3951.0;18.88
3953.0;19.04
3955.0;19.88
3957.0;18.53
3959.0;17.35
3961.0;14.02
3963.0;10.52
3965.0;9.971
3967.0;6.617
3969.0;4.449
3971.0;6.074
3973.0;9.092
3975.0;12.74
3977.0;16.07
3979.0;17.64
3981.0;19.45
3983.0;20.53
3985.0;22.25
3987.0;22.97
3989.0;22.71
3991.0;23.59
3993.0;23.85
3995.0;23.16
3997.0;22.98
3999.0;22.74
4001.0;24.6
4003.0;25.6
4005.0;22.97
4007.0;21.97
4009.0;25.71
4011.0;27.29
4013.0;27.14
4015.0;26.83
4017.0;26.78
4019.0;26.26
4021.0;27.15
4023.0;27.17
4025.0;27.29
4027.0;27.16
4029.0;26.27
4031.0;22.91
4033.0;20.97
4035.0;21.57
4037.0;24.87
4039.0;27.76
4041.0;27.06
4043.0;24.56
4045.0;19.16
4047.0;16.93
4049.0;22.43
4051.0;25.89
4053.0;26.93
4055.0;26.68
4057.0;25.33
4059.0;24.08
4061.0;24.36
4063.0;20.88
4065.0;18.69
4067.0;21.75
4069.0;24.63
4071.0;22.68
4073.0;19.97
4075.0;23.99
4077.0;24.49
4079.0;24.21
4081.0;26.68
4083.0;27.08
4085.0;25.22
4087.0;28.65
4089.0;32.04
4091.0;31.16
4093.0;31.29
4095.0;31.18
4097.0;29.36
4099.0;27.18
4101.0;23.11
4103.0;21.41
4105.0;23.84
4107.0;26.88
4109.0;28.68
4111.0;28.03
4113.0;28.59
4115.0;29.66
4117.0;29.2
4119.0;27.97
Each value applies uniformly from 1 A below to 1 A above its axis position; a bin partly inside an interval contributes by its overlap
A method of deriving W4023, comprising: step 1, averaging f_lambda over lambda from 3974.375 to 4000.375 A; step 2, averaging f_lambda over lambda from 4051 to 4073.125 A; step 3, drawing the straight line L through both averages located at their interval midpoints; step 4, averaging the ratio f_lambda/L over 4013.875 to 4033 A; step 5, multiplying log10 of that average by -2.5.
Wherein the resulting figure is -0.18 mag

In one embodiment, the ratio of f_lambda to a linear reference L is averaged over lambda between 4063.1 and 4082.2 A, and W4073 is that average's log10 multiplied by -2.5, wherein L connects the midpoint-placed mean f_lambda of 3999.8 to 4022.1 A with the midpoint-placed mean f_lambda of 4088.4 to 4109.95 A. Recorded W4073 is 0.18 mag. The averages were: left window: 25.6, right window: 27.7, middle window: 23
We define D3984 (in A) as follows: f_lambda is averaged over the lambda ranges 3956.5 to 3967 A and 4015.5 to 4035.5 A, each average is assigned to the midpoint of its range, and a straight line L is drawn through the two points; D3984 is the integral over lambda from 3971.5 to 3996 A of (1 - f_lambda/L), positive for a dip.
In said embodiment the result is -2.2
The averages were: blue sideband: 13.2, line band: 19.2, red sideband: 25.5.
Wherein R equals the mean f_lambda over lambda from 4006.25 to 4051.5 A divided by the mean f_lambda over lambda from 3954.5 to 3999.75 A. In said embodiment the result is 1.48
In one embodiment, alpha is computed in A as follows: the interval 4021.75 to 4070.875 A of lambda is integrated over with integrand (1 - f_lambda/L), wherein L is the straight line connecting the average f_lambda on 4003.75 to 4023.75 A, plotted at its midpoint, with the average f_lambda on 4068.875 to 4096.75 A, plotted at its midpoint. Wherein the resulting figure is 4.4 A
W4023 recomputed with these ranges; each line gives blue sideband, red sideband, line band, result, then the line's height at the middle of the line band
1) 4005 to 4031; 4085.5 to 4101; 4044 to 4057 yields 0.19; 27.6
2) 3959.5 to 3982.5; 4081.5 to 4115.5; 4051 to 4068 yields -0.04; 22.9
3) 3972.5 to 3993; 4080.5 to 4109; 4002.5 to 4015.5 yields -0.19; 21.2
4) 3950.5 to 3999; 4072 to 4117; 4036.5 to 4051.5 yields -0.04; 22.7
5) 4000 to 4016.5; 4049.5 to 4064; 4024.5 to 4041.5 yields 0.00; 25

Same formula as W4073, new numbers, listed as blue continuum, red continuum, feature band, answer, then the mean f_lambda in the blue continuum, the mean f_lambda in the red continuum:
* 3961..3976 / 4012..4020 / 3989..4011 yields -0.16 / 8.86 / 26.8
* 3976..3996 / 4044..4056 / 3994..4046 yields -0.13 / 21.2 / 23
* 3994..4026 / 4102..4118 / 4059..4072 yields 0.18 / 25.4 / 27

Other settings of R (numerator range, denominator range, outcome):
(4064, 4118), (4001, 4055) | 1.06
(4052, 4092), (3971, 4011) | 1.20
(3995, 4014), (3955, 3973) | 2.16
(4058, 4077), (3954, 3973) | 1.90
